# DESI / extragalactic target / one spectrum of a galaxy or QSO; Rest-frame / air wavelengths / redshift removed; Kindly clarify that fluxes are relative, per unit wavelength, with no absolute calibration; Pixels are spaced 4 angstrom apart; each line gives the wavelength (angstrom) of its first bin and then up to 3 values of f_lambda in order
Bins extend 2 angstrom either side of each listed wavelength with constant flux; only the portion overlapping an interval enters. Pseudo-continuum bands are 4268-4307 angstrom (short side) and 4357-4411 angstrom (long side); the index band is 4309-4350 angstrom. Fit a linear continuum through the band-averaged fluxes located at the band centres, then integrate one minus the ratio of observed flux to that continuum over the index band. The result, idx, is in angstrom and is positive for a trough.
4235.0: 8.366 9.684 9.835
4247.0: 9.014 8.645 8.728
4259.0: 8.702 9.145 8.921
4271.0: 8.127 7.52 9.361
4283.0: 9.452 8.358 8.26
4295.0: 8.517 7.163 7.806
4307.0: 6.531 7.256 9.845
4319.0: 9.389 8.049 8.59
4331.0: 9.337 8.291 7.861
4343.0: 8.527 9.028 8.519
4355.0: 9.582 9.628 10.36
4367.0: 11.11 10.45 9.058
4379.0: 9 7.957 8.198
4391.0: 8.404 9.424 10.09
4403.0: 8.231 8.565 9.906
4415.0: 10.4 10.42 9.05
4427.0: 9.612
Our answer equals 0.3 angstrom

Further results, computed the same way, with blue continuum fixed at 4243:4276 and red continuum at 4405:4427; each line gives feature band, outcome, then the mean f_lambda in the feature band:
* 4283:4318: 3.4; 8.09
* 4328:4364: 1.1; 8.97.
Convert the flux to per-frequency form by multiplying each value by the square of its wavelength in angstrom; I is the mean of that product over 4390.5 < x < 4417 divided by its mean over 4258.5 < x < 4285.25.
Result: 1.1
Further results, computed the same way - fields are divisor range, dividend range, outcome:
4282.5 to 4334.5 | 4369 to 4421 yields 1.16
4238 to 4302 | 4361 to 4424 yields 1.15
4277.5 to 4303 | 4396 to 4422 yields 1.20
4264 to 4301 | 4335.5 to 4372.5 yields 1.15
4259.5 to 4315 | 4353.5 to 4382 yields 1.23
